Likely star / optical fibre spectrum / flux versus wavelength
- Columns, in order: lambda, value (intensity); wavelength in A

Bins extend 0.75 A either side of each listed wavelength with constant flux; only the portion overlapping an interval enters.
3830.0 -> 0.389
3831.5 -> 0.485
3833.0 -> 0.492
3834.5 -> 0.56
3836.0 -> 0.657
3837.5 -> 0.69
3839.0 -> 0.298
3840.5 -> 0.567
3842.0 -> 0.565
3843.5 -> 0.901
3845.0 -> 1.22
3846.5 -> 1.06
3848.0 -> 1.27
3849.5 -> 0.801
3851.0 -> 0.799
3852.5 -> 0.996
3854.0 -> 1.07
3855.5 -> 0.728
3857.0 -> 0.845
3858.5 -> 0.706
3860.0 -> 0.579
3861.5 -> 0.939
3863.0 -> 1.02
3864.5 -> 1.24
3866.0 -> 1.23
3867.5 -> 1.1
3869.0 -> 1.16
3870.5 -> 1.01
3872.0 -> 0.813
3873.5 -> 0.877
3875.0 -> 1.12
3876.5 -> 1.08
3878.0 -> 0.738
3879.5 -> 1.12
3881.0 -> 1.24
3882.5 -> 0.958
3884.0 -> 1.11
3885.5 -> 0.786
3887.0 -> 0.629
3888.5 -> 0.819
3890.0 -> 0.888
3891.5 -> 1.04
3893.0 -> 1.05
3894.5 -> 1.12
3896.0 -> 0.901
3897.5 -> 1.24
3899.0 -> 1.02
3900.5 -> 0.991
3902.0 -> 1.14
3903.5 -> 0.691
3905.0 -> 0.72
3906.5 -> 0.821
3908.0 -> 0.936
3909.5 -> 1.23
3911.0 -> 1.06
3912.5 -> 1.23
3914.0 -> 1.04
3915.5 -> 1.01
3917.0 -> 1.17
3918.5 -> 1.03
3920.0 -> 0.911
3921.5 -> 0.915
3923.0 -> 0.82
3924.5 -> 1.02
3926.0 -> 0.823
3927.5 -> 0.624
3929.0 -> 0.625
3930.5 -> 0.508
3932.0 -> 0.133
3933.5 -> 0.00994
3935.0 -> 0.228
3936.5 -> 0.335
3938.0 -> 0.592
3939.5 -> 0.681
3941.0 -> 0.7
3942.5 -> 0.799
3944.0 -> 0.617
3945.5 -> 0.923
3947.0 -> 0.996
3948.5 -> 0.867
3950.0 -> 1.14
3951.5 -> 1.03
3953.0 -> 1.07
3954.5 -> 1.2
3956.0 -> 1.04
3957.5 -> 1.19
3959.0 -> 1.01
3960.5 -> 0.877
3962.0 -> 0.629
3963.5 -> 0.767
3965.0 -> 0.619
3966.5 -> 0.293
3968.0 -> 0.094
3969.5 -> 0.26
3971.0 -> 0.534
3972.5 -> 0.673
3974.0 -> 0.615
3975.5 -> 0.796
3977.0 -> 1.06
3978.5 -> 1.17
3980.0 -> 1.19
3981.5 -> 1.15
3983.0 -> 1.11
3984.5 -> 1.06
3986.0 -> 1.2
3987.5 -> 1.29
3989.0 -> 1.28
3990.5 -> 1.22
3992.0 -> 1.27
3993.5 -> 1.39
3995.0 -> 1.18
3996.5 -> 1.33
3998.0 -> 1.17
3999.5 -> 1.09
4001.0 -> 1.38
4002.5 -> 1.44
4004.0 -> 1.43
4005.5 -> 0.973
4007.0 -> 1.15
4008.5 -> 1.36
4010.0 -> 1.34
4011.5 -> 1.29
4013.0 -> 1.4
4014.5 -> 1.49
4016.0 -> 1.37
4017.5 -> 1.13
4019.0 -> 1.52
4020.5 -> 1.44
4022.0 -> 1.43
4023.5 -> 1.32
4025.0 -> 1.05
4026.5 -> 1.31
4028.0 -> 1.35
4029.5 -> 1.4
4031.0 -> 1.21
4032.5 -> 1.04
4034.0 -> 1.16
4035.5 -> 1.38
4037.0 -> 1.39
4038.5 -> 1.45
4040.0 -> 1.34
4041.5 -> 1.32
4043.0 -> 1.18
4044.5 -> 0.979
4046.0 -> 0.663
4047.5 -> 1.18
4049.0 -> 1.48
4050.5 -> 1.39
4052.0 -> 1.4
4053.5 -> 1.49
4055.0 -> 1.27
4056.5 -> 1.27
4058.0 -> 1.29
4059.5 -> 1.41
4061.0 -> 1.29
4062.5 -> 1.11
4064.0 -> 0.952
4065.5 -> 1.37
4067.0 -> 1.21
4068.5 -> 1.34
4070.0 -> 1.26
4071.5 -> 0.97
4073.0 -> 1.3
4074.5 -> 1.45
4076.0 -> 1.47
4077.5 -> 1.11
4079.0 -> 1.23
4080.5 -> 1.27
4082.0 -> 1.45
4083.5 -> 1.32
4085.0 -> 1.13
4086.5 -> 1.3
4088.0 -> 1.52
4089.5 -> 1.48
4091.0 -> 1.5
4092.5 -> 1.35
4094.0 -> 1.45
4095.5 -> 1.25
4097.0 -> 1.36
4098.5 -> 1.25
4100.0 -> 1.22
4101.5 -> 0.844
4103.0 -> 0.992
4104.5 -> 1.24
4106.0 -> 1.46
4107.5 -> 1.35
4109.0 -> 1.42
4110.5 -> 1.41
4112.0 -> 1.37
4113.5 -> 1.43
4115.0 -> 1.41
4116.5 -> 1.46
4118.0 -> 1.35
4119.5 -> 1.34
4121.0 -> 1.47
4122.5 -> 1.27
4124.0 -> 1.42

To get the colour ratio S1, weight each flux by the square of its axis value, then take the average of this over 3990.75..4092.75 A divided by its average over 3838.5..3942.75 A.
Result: 1.58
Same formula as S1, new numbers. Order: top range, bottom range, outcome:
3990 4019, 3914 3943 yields 1.95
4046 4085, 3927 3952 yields 2.15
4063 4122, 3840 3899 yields 1.52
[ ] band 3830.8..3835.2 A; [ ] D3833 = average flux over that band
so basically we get 0.512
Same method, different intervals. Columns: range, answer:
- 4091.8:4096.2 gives 1.35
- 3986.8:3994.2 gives 1.29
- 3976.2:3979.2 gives 1.11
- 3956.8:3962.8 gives 0.923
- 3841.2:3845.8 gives 0.894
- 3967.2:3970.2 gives 0.178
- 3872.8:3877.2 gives 1.03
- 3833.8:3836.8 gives 0.611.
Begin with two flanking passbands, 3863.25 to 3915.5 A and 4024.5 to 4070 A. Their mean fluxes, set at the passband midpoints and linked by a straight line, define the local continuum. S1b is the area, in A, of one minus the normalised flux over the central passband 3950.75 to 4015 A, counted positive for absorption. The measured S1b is 6.18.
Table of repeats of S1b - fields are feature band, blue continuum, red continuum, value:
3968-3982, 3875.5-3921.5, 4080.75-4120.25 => 4.2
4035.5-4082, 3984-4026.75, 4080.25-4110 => 1.2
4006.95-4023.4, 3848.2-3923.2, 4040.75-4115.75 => -2.5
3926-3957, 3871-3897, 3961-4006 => 8.4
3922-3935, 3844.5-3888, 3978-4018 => 6.4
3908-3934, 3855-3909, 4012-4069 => 4.8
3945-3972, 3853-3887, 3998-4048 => 7.9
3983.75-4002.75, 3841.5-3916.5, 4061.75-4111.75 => -1.7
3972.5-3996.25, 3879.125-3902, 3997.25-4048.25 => 1.4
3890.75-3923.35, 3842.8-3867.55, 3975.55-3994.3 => 1.5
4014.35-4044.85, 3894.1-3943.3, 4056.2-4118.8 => -4.4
